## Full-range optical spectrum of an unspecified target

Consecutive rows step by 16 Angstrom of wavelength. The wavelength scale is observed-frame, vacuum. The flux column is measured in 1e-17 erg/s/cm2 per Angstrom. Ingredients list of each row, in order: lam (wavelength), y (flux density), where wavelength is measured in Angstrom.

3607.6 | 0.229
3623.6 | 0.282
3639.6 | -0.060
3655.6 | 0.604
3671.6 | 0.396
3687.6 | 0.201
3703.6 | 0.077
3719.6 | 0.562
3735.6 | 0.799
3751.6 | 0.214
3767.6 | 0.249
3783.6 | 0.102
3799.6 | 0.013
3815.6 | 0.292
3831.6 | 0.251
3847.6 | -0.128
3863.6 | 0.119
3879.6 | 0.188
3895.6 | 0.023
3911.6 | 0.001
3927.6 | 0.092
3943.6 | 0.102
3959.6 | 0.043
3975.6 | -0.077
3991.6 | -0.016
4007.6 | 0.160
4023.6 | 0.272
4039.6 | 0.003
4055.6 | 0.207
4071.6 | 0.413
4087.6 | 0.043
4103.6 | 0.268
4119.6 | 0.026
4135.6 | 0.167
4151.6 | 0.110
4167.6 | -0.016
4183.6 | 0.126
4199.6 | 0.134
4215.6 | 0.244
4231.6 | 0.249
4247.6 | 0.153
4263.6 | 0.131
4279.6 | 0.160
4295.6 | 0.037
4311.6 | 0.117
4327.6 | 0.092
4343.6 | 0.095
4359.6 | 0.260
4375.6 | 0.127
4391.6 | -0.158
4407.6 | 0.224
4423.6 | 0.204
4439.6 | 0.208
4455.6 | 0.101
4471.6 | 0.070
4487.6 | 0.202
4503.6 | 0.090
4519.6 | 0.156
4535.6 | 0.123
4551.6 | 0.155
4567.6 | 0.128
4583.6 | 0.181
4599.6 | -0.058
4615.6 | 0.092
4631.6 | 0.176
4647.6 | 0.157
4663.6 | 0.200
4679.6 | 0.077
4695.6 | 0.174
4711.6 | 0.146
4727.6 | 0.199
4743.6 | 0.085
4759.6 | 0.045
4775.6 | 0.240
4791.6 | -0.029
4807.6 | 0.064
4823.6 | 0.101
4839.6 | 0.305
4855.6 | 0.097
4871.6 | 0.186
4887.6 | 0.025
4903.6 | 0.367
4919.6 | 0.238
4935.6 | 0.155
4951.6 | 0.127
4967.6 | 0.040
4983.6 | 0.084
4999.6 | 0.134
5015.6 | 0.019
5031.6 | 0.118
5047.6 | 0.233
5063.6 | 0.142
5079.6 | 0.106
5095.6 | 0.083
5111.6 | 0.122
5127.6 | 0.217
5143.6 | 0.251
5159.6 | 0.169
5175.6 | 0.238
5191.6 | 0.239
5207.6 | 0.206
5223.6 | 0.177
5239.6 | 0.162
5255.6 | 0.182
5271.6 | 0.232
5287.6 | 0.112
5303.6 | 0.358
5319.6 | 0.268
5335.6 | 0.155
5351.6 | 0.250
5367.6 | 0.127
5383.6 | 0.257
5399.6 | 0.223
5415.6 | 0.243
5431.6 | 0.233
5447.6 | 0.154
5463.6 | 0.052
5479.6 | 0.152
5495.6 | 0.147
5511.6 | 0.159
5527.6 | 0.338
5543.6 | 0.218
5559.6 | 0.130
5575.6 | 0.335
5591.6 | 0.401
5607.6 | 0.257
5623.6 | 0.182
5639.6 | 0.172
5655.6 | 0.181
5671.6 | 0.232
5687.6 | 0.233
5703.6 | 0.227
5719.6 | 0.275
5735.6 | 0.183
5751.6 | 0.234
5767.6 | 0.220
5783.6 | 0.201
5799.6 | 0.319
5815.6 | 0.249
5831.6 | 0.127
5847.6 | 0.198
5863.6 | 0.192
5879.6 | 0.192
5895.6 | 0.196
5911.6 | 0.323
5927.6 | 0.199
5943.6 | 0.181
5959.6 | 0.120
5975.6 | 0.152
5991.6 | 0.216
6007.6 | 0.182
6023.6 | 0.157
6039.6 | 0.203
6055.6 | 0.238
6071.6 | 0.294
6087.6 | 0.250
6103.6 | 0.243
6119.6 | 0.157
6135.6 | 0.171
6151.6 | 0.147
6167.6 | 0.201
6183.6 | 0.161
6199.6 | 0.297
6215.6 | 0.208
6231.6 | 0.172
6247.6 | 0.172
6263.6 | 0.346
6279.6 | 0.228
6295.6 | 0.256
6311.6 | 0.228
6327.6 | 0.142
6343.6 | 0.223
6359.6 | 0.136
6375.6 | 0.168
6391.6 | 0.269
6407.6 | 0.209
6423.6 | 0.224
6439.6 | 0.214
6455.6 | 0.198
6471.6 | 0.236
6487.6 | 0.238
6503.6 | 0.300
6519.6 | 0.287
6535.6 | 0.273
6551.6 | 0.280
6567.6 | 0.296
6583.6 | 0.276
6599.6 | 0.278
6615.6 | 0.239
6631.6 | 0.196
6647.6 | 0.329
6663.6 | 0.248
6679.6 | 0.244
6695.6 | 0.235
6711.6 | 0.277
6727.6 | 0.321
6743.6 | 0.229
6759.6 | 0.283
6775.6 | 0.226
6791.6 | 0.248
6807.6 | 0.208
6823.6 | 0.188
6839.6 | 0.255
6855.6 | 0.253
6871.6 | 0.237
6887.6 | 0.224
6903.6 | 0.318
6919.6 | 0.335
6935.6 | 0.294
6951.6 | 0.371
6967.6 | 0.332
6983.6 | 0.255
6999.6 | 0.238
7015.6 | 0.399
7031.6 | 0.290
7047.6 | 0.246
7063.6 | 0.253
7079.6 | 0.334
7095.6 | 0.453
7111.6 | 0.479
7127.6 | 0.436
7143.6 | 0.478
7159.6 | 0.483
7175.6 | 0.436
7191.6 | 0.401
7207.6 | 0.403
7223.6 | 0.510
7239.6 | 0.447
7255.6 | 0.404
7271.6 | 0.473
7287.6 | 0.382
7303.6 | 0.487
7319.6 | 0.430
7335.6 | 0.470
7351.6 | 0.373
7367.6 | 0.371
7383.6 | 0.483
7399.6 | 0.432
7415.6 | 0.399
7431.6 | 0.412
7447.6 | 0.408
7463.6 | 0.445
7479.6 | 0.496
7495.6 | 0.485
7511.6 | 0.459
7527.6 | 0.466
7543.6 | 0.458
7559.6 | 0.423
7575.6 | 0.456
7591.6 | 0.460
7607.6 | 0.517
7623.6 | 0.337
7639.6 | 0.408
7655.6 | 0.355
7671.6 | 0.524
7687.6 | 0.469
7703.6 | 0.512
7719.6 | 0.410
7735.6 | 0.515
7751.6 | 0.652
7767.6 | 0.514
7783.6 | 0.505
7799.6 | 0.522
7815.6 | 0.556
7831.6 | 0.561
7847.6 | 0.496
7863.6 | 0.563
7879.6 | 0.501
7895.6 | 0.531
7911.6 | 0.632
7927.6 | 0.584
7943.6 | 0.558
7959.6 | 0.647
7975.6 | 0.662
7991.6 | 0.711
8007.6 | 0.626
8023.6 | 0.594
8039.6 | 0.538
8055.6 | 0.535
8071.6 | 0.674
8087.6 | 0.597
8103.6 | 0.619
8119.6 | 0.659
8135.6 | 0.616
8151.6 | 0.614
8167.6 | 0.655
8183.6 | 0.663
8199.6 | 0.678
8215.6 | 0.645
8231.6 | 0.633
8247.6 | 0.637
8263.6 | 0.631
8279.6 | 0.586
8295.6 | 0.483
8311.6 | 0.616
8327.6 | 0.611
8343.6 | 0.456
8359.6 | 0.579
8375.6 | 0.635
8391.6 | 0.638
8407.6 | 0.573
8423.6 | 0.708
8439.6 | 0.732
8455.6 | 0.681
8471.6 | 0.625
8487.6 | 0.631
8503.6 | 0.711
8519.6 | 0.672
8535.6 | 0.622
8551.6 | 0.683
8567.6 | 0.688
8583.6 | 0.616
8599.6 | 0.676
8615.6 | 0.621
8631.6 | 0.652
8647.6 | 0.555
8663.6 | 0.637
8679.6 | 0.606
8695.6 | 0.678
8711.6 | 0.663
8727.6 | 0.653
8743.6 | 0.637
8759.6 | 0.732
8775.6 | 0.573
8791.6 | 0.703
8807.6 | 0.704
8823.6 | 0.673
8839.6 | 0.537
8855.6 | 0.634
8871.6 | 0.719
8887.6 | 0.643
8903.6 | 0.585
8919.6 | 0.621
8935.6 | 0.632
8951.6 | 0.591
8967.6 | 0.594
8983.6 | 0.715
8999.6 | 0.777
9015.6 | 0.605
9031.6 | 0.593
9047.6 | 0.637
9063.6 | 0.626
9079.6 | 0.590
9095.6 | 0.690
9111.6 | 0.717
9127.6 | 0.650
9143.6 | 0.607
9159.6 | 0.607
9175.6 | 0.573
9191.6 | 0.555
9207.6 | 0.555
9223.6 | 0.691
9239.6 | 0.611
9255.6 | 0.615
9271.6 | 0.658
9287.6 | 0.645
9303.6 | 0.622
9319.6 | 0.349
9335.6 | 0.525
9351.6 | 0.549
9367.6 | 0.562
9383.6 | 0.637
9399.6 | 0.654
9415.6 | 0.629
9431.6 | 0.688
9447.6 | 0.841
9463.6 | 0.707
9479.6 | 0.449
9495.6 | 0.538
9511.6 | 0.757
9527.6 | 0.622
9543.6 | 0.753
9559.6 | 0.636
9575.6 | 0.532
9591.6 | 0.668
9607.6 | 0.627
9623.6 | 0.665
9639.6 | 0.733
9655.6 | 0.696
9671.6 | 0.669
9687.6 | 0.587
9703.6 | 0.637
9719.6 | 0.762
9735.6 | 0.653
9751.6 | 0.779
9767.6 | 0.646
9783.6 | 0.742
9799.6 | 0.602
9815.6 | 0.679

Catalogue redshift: 0.78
